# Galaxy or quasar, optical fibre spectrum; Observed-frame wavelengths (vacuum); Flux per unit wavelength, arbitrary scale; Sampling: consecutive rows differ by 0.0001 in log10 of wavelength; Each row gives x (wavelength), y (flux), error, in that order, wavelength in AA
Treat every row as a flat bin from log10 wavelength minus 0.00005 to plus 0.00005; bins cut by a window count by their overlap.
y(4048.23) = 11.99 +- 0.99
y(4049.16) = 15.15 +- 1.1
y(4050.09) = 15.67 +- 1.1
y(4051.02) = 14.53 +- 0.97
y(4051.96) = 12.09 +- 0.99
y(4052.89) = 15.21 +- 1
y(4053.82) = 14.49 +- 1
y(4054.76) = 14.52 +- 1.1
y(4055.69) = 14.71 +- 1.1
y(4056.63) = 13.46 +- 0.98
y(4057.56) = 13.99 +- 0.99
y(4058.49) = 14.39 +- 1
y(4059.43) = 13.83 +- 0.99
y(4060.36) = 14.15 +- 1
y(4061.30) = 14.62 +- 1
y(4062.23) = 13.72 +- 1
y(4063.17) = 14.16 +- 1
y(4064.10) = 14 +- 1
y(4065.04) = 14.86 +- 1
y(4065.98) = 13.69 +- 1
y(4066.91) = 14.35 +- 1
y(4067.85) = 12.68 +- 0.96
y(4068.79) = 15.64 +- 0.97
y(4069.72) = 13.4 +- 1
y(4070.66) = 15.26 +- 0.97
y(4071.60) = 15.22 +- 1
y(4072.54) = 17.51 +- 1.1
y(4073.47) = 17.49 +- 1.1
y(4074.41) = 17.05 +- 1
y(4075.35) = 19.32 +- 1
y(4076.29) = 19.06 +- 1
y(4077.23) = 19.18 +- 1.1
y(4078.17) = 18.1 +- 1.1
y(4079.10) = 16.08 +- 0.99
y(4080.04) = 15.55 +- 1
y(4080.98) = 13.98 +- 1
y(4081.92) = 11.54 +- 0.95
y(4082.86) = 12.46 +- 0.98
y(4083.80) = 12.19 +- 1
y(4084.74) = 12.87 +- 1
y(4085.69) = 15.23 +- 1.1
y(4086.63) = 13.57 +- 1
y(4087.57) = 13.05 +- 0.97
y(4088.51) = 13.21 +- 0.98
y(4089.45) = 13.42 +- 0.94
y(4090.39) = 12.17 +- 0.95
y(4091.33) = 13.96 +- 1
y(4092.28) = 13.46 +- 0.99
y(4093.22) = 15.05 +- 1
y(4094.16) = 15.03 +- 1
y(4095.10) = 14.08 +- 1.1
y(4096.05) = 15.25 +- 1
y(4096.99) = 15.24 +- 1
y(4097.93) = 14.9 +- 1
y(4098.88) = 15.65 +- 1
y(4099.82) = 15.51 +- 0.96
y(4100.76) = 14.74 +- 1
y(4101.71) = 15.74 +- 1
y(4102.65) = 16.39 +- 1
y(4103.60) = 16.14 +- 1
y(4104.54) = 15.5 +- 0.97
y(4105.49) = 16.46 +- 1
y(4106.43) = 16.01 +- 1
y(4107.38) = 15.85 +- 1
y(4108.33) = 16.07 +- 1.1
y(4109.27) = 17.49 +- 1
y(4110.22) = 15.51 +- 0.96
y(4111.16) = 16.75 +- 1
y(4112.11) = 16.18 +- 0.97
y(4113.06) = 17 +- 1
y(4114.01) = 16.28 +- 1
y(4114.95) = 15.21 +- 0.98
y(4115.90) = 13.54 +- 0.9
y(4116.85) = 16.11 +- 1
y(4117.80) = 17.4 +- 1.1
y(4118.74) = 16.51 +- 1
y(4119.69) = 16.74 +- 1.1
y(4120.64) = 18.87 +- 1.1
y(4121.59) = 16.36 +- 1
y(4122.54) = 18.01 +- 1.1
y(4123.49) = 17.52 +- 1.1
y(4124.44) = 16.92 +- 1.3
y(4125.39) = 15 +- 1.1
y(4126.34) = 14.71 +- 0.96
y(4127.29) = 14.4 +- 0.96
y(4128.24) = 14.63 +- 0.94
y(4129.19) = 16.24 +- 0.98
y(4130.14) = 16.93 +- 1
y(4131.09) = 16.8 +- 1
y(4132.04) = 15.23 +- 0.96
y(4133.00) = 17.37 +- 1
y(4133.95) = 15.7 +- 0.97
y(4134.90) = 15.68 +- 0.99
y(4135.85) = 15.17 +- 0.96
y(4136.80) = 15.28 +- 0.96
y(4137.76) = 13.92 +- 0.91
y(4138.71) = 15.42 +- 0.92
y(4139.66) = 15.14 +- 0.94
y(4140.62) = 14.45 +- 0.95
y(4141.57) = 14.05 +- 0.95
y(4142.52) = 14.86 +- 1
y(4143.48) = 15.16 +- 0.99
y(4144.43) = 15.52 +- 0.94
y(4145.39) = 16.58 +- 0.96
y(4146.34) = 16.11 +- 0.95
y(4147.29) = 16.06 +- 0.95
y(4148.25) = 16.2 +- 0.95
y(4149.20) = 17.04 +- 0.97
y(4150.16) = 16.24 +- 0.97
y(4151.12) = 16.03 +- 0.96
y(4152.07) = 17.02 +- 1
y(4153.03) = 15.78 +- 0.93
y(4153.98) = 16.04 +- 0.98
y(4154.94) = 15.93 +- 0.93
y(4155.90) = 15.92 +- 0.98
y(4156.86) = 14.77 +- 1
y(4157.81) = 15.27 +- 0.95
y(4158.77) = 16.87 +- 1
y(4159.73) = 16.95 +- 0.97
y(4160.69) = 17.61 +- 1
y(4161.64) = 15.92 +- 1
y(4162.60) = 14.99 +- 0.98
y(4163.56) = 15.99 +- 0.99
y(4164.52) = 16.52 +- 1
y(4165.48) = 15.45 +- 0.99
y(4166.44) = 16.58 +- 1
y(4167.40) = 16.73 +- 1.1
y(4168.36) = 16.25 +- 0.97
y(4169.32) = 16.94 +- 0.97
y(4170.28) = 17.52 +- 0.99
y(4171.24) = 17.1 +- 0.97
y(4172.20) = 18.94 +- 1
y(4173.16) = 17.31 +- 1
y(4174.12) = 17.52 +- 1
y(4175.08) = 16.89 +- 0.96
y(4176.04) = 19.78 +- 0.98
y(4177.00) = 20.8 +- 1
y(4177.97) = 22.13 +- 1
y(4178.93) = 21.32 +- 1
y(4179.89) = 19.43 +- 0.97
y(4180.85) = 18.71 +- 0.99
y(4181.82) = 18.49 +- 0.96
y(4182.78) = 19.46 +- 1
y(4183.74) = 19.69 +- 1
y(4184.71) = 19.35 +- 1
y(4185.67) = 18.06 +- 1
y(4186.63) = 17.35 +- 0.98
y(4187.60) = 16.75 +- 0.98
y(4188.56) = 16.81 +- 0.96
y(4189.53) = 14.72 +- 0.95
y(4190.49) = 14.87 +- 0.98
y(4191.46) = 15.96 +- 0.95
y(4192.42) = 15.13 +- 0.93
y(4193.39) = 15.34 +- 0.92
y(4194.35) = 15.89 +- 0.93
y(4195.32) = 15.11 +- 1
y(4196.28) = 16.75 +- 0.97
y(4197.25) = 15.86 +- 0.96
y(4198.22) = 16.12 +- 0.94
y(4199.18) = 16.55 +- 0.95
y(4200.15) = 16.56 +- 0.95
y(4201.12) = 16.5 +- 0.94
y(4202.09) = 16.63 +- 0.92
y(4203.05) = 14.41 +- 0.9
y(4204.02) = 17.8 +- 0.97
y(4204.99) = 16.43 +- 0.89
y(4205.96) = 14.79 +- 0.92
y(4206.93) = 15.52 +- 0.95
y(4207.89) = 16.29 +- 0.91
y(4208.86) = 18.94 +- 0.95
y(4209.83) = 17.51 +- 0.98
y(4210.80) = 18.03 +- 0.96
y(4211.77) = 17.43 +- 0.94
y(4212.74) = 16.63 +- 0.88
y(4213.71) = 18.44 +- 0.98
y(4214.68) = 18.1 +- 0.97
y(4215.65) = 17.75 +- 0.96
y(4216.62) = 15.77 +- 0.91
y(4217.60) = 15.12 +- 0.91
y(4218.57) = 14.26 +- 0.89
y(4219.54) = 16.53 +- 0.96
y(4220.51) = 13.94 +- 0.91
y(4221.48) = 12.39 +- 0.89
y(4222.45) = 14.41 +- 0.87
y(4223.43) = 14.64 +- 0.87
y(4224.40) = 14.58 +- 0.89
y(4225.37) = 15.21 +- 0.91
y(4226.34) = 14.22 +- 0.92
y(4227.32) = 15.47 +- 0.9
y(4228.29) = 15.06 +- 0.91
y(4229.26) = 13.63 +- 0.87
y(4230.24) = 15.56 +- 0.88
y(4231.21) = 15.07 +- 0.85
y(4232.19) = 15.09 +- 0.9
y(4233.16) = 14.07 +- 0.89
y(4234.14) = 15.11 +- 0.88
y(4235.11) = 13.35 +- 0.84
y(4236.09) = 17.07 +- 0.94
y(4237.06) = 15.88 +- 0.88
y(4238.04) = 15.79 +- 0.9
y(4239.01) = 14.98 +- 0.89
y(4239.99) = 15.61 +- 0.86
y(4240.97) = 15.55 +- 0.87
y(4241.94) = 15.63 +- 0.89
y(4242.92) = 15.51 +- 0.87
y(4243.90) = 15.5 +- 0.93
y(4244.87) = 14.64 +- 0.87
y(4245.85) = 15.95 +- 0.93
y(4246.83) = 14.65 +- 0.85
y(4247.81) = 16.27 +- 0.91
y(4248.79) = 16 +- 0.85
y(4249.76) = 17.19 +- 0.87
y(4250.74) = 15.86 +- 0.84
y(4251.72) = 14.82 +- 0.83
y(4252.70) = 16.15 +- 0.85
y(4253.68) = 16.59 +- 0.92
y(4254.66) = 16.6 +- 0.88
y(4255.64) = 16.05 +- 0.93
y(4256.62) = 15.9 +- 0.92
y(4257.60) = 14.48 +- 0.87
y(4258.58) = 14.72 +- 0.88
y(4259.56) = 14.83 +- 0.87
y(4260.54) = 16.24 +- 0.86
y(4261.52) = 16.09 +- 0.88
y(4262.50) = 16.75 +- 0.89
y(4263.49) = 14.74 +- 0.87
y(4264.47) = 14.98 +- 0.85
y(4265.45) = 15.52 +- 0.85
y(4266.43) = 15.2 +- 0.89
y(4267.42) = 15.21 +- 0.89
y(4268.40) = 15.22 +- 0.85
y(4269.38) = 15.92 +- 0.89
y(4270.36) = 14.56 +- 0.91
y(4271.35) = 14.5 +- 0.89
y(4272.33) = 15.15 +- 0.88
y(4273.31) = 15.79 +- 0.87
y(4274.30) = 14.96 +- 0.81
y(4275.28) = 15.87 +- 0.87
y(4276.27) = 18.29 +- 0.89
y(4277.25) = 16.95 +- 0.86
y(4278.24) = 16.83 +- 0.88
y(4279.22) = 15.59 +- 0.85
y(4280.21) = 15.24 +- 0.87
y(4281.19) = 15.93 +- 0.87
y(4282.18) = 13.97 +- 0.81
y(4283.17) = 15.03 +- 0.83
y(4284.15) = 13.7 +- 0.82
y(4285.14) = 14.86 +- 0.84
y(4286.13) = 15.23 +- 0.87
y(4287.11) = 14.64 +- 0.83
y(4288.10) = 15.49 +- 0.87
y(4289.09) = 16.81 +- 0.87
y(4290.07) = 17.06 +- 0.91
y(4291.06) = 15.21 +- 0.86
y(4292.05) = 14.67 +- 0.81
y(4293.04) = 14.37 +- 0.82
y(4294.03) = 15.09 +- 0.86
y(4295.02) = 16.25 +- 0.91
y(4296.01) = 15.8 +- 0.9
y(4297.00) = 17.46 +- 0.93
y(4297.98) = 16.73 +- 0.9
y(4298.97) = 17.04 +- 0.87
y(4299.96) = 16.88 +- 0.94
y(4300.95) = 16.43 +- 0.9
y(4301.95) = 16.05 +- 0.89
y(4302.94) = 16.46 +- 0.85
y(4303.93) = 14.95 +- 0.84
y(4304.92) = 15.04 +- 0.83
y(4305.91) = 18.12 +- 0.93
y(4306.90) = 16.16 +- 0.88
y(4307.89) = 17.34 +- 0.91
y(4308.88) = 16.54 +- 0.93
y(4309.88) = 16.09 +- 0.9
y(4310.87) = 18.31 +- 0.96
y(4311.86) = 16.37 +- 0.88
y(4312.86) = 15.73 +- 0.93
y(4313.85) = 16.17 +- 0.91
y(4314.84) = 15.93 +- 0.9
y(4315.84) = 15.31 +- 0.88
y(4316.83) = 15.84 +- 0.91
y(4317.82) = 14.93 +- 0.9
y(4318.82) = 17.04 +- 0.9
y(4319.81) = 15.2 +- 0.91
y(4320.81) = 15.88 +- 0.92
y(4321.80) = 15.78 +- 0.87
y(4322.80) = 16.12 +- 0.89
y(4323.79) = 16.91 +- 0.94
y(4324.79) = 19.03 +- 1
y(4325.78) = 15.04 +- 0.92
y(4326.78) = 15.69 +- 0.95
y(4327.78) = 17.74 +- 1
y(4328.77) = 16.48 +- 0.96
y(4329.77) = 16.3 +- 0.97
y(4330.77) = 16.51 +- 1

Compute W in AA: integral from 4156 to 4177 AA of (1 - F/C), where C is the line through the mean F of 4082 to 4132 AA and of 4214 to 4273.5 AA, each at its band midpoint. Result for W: -2.0 AA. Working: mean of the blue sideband 15.4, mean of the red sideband 15.4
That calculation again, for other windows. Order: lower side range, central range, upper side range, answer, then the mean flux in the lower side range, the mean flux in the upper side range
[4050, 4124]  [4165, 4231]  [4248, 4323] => -4.8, 15.2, 15.8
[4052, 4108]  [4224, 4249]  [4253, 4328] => 0.7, 14.9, 15.9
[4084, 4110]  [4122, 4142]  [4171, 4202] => 0.3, 14.9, 17.5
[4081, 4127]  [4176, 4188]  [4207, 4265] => -3.0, 15.3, 15.7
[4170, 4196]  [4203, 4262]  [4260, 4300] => 3.6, 17.8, 15.6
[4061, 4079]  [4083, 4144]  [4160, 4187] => 4.8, 15.8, 18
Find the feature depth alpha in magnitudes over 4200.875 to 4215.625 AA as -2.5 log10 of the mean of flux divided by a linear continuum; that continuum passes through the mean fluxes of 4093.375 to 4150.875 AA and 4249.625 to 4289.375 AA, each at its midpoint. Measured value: -0.084 mag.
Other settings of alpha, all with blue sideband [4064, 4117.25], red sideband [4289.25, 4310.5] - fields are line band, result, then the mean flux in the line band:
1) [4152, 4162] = -0.04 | 16.2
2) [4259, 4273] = 0.05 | 15.4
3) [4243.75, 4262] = 0.02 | 15.7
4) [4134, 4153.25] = -0.01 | 15.6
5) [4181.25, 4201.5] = -0.07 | 16.7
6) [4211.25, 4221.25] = -0.03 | 16.3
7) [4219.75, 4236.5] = 0.09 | 14.7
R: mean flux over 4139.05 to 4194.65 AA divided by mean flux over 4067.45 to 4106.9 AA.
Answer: 1.1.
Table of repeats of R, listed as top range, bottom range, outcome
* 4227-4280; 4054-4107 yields 1.04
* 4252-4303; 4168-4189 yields 0.85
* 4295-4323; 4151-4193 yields 0.94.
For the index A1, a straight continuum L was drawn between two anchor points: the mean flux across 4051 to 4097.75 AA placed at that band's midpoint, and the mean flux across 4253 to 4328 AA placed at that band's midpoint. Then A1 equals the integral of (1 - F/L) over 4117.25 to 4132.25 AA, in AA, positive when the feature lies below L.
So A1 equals -1.5 AA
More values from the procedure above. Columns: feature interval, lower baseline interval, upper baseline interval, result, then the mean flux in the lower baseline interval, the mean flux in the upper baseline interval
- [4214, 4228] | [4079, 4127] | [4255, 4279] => 0.3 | 15.3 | 15.6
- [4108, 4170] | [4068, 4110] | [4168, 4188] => 3.8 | 15.2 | 18.6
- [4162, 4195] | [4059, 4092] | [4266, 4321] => -4.8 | 14.8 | 15.8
